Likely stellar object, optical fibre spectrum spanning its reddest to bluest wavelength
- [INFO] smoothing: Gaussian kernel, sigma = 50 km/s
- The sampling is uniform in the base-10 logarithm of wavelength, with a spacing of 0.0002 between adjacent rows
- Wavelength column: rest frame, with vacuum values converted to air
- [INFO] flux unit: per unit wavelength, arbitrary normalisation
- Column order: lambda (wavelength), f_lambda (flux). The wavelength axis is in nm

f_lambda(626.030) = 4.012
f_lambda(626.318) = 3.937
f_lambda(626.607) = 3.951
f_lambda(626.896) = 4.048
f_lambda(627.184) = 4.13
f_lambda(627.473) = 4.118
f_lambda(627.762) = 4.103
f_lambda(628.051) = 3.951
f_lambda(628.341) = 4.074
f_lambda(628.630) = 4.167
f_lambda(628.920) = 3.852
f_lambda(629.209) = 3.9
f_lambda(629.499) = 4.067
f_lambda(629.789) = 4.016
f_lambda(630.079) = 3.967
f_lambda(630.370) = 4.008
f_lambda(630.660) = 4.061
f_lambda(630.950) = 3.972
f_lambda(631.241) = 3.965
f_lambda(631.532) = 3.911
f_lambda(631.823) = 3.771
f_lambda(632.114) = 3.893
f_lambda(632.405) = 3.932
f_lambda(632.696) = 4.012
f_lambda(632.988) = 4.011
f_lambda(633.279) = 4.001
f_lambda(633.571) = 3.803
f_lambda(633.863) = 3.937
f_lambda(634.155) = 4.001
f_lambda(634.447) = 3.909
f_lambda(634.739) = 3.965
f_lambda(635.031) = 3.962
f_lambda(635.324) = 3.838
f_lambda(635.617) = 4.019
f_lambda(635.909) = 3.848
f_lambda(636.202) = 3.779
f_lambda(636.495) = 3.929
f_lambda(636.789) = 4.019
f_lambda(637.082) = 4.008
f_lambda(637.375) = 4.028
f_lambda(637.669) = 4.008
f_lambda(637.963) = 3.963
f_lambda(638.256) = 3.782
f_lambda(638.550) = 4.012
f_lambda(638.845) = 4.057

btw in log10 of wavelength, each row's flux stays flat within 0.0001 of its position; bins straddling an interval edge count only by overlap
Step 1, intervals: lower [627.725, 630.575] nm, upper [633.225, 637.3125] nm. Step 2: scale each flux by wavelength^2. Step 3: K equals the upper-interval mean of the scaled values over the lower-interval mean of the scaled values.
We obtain 1.00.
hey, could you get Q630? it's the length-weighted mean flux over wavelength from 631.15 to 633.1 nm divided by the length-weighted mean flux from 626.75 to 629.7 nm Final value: 0.97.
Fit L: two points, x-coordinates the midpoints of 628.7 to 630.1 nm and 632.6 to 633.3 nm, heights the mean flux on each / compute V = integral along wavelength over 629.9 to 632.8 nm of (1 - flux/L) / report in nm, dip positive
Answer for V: 0.031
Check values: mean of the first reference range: 3.97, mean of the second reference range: 4.01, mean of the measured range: 3.95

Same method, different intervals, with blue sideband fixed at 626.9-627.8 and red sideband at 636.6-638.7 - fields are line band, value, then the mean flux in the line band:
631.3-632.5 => 0.05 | 3.88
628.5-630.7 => 0.04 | 4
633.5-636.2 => 0.06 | 3.92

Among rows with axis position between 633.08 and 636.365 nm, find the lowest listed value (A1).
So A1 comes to 3.779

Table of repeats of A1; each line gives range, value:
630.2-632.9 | 3.771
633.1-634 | 3.803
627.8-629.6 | 3.852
